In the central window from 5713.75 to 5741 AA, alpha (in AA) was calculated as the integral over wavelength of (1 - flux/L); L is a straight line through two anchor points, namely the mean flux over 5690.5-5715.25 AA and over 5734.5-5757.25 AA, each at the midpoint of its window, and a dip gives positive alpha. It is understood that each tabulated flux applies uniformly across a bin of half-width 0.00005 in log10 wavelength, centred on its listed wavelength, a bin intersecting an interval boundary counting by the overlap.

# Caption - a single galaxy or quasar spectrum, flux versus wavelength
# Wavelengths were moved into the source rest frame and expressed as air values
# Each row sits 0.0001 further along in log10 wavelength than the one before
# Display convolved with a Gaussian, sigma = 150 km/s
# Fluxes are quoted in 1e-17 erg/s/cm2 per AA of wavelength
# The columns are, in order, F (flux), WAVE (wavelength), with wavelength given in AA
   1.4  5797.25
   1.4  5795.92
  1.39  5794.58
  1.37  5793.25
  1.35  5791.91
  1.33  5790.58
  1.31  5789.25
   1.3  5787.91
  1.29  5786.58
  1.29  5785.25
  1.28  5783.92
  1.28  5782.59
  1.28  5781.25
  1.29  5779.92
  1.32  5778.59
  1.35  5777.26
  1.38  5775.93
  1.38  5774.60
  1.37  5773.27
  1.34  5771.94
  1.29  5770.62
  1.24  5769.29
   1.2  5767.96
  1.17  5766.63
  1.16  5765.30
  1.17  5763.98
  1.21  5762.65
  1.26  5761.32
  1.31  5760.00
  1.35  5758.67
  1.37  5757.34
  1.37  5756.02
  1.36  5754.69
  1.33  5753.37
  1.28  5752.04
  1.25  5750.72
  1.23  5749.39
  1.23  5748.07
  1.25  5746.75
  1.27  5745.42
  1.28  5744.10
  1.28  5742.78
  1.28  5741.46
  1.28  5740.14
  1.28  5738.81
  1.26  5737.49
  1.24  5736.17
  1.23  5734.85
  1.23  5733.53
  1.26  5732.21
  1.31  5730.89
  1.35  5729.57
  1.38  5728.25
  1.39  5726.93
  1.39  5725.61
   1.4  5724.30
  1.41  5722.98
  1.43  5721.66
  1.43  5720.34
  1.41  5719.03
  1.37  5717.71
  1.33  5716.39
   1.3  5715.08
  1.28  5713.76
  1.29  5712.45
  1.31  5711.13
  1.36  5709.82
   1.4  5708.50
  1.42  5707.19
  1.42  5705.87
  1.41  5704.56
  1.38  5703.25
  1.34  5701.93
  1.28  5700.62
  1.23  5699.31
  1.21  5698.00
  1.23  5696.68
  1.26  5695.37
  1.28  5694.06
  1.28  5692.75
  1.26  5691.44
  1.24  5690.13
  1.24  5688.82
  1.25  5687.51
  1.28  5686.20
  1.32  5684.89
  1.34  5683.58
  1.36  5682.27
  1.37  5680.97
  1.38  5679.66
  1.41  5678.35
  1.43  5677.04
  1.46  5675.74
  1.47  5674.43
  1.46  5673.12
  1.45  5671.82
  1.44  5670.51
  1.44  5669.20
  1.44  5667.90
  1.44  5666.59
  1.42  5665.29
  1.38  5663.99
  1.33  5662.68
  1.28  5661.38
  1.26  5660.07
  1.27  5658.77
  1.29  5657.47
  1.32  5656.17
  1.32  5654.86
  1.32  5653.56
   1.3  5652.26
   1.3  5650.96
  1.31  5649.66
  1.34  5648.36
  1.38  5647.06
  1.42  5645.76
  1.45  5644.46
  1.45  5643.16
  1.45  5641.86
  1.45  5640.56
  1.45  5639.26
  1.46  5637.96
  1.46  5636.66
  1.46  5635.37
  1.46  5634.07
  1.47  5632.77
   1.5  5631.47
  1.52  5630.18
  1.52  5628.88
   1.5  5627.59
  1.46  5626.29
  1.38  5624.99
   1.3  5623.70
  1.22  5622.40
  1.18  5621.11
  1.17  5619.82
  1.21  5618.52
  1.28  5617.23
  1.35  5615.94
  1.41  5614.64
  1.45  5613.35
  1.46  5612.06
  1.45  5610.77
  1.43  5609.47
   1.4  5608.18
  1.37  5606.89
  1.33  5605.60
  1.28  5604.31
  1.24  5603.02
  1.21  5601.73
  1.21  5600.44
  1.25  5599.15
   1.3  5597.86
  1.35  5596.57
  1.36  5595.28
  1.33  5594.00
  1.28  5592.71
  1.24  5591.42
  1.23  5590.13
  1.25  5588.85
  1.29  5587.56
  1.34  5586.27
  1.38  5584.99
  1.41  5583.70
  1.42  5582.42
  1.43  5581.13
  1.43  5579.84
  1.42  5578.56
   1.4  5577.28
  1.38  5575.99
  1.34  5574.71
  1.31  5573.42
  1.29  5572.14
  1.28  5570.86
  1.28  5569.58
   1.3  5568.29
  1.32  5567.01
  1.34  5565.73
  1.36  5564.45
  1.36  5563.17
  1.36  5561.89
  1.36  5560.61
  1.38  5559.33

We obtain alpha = -0.8 AA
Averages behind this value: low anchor 1.31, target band 1.33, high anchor 1.28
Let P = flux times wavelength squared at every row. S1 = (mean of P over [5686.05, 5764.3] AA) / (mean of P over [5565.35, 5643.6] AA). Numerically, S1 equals 1.0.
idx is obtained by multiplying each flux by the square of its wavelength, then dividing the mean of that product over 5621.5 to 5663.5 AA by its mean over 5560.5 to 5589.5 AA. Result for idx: 1.05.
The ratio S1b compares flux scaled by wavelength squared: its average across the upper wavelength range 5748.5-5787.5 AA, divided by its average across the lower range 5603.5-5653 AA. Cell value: 0.98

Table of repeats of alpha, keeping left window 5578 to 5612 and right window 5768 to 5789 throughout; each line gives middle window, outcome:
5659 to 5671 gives -0.5 AA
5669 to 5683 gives -1.1 AA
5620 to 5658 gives -1.8 AA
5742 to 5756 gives 0.3 AA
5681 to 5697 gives 0.5 AA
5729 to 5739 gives 0.3 AA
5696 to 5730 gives -0.9 AA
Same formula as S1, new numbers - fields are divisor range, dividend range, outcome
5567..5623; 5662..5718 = 1.05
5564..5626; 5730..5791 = 1.03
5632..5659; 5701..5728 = 1.01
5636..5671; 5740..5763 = 0.97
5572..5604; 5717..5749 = 1.05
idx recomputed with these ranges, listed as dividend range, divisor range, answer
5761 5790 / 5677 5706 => 1.01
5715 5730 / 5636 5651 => 1.01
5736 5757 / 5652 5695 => 0.97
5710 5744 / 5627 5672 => 0.97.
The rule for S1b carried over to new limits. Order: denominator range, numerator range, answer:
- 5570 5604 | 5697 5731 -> 1.07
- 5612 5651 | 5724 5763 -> 0.97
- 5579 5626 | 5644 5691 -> 1.05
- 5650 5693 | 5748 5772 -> 0.97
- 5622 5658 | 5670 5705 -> 0.97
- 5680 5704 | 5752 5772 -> 1.01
